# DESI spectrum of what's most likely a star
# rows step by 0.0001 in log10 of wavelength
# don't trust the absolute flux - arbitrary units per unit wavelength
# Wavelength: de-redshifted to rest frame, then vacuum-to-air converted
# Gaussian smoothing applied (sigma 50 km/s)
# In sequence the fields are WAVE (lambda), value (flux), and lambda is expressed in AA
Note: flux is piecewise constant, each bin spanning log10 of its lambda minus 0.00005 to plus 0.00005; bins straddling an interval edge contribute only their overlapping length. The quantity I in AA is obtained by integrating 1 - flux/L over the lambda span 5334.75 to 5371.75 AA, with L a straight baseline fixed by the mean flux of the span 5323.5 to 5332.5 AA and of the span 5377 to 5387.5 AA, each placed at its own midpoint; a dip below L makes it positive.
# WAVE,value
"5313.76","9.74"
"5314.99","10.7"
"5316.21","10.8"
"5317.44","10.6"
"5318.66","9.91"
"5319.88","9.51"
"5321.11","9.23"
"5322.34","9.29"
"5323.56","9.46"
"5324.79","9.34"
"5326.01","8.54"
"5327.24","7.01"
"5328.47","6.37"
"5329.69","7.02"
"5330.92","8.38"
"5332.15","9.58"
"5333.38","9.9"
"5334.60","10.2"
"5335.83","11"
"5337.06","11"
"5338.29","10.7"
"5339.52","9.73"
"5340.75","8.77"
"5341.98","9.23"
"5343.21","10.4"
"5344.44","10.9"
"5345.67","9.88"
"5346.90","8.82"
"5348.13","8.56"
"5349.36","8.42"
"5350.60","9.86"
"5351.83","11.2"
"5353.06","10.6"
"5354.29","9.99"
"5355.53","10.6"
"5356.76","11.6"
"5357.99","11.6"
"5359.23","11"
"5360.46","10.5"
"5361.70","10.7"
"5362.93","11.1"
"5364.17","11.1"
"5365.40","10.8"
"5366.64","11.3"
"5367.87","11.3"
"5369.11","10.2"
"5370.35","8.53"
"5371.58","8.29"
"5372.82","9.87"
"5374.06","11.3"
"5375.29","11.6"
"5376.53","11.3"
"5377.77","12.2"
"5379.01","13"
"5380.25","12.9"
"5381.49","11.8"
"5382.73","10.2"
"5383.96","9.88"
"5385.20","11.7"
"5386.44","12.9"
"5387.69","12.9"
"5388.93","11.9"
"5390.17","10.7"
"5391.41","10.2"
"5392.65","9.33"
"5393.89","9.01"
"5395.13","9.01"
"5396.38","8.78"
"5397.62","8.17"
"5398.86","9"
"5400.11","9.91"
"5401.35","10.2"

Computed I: -1.8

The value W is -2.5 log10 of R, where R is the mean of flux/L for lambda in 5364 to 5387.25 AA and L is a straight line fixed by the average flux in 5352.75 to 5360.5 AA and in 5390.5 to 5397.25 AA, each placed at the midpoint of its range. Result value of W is -0.106 mag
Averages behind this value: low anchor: 10.9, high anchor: 9.29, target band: 11.1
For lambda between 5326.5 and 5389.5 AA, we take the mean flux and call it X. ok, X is 10.4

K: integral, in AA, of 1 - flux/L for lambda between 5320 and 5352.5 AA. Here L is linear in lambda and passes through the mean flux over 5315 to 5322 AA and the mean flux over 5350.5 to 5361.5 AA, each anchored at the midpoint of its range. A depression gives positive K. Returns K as 3.33 AA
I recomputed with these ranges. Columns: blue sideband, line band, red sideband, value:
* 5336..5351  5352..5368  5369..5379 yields -1.2 AA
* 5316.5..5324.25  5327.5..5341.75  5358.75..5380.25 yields 1.1 AA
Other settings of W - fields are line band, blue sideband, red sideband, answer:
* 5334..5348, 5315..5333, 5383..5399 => -0.076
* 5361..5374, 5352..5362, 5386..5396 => 0.044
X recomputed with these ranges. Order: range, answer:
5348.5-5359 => 10.5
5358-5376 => 10.6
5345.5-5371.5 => 10.3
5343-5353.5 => 9.82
